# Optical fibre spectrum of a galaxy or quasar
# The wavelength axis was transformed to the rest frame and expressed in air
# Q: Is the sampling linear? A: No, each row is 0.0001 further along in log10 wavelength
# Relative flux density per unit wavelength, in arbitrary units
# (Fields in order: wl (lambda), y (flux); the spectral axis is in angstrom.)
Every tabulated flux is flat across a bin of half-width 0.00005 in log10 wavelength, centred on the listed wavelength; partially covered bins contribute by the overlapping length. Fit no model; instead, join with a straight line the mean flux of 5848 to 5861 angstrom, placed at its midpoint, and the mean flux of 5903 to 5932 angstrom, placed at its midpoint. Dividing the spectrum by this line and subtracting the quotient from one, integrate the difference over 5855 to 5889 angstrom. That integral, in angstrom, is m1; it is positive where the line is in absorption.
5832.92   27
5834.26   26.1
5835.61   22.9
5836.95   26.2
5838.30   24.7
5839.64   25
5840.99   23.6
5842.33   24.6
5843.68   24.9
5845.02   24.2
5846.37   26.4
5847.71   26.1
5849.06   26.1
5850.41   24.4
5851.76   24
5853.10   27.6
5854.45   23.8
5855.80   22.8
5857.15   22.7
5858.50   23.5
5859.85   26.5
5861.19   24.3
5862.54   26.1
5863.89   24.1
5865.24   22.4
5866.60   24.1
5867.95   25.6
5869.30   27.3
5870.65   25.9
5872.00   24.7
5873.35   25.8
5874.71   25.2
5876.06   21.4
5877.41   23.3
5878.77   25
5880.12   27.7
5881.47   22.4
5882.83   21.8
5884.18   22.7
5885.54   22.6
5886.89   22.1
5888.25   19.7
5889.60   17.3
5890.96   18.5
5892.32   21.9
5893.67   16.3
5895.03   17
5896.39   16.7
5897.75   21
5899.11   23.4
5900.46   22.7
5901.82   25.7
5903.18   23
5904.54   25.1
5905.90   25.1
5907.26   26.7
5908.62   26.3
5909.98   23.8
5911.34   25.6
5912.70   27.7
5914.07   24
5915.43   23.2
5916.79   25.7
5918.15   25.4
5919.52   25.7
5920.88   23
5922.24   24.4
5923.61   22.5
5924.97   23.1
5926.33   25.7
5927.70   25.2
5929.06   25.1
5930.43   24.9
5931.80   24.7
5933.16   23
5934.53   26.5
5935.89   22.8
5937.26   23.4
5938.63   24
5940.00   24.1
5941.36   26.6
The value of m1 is 1.0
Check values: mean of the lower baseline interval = 24.6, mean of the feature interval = 24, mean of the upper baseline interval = 24.8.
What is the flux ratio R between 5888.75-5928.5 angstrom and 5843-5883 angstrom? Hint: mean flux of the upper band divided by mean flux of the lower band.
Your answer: 0.9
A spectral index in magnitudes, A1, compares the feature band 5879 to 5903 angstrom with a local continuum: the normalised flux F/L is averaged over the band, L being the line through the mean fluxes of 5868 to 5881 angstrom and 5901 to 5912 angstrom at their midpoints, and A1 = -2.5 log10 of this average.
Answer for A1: 0.18 mag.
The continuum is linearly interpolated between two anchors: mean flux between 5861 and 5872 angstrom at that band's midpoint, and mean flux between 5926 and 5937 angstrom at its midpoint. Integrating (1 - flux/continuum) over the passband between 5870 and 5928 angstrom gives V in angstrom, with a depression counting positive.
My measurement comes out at 3.6 angstrom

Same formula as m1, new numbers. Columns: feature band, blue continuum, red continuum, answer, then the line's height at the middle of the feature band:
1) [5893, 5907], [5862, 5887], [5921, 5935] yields 1.5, 24.3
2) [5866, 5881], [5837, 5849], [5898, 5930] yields -0.1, 24.9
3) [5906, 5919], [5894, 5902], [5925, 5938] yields -1.8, 22.3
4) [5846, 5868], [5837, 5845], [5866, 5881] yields 0.2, 24.9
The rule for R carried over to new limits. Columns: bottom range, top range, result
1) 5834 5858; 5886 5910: 0.88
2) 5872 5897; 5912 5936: 1.14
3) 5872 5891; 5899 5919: 1.10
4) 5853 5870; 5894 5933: 0.97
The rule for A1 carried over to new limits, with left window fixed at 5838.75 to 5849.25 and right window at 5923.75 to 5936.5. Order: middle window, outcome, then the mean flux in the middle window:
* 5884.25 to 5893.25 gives 0.211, 20.4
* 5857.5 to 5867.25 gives 0.026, 24.4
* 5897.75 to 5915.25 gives -0.003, 24.7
